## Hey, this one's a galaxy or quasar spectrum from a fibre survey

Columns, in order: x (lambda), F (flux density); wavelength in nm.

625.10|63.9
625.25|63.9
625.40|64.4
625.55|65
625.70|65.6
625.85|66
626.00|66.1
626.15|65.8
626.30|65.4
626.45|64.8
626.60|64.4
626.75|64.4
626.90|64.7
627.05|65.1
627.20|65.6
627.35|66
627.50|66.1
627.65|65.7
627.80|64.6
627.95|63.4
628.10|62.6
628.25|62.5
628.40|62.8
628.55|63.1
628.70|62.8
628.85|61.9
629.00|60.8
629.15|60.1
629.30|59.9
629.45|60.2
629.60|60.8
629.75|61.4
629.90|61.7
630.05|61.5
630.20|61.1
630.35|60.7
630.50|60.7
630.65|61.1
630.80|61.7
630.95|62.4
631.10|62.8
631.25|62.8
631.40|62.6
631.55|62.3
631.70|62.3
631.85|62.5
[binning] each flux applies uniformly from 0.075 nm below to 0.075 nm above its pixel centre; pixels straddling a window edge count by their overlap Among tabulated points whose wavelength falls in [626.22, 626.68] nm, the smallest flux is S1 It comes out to 64.4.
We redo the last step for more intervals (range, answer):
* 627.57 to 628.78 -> 62.5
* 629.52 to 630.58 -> 60.7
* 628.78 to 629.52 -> 59.9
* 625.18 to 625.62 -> 63.9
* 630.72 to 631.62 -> 61.7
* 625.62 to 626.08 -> 65.6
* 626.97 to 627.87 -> 64.6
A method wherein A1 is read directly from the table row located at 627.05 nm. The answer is 65.1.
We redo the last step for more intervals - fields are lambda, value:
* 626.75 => 64.4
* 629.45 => 60.2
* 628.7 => 62.8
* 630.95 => 62.4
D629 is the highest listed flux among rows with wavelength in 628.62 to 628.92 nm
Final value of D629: 62.8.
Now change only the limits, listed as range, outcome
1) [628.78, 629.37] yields 61.9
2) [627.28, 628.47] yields 66.1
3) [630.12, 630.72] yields 61.1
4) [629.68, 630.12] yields 61.7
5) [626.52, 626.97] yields 64.7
